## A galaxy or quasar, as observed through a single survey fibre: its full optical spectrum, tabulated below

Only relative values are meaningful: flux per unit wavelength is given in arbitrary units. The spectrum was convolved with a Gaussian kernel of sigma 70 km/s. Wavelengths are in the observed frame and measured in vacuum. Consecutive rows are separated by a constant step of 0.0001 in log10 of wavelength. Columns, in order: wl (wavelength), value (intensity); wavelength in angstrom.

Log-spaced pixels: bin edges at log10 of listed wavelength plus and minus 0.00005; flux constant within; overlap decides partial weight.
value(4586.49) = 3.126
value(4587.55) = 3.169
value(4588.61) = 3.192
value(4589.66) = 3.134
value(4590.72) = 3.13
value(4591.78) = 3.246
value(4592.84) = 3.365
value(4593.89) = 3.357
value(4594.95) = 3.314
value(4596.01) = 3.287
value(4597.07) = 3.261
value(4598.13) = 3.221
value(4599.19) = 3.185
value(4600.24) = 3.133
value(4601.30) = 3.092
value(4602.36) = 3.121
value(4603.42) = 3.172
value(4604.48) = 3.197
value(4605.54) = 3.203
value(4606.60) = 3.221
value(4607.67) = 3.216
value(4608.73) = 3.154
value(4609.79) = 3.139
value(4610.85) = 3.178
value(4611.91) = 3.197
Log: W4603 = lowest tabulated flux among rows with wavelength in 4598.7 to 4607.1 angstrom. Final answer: 3.092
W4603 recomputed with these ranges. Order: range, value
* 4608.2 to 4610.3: 3.139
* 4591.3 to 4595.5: 3.246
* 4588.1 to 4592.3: 3.13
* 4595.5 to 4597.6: 3.261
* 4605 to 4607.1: 3.203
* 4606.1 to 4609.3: 3.154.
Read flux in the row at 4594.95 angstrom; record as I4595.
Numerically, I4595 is 3.314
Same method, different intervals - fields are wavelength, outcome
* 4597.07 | 3.261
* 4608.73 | 3.154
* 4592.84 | 3.365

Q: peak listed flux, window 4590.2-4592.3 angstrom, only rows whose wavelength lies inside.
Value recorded 3.246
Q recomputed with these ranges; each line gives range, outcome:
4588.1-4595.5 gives 3.365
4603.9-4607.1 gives 3.221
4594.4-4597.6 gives 3.314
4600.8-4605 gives 3.197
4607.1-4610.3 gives 3.216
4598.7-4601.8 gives 3.185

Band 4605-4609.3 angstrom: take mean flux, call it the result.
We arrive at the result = 3.19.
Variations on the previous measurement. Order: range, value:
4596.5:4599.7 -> 3.22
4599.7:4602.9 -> 3.12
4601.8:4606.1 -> 3.17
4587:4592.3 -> 3.17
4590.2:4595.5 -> 3.28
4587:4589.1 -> 3.17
